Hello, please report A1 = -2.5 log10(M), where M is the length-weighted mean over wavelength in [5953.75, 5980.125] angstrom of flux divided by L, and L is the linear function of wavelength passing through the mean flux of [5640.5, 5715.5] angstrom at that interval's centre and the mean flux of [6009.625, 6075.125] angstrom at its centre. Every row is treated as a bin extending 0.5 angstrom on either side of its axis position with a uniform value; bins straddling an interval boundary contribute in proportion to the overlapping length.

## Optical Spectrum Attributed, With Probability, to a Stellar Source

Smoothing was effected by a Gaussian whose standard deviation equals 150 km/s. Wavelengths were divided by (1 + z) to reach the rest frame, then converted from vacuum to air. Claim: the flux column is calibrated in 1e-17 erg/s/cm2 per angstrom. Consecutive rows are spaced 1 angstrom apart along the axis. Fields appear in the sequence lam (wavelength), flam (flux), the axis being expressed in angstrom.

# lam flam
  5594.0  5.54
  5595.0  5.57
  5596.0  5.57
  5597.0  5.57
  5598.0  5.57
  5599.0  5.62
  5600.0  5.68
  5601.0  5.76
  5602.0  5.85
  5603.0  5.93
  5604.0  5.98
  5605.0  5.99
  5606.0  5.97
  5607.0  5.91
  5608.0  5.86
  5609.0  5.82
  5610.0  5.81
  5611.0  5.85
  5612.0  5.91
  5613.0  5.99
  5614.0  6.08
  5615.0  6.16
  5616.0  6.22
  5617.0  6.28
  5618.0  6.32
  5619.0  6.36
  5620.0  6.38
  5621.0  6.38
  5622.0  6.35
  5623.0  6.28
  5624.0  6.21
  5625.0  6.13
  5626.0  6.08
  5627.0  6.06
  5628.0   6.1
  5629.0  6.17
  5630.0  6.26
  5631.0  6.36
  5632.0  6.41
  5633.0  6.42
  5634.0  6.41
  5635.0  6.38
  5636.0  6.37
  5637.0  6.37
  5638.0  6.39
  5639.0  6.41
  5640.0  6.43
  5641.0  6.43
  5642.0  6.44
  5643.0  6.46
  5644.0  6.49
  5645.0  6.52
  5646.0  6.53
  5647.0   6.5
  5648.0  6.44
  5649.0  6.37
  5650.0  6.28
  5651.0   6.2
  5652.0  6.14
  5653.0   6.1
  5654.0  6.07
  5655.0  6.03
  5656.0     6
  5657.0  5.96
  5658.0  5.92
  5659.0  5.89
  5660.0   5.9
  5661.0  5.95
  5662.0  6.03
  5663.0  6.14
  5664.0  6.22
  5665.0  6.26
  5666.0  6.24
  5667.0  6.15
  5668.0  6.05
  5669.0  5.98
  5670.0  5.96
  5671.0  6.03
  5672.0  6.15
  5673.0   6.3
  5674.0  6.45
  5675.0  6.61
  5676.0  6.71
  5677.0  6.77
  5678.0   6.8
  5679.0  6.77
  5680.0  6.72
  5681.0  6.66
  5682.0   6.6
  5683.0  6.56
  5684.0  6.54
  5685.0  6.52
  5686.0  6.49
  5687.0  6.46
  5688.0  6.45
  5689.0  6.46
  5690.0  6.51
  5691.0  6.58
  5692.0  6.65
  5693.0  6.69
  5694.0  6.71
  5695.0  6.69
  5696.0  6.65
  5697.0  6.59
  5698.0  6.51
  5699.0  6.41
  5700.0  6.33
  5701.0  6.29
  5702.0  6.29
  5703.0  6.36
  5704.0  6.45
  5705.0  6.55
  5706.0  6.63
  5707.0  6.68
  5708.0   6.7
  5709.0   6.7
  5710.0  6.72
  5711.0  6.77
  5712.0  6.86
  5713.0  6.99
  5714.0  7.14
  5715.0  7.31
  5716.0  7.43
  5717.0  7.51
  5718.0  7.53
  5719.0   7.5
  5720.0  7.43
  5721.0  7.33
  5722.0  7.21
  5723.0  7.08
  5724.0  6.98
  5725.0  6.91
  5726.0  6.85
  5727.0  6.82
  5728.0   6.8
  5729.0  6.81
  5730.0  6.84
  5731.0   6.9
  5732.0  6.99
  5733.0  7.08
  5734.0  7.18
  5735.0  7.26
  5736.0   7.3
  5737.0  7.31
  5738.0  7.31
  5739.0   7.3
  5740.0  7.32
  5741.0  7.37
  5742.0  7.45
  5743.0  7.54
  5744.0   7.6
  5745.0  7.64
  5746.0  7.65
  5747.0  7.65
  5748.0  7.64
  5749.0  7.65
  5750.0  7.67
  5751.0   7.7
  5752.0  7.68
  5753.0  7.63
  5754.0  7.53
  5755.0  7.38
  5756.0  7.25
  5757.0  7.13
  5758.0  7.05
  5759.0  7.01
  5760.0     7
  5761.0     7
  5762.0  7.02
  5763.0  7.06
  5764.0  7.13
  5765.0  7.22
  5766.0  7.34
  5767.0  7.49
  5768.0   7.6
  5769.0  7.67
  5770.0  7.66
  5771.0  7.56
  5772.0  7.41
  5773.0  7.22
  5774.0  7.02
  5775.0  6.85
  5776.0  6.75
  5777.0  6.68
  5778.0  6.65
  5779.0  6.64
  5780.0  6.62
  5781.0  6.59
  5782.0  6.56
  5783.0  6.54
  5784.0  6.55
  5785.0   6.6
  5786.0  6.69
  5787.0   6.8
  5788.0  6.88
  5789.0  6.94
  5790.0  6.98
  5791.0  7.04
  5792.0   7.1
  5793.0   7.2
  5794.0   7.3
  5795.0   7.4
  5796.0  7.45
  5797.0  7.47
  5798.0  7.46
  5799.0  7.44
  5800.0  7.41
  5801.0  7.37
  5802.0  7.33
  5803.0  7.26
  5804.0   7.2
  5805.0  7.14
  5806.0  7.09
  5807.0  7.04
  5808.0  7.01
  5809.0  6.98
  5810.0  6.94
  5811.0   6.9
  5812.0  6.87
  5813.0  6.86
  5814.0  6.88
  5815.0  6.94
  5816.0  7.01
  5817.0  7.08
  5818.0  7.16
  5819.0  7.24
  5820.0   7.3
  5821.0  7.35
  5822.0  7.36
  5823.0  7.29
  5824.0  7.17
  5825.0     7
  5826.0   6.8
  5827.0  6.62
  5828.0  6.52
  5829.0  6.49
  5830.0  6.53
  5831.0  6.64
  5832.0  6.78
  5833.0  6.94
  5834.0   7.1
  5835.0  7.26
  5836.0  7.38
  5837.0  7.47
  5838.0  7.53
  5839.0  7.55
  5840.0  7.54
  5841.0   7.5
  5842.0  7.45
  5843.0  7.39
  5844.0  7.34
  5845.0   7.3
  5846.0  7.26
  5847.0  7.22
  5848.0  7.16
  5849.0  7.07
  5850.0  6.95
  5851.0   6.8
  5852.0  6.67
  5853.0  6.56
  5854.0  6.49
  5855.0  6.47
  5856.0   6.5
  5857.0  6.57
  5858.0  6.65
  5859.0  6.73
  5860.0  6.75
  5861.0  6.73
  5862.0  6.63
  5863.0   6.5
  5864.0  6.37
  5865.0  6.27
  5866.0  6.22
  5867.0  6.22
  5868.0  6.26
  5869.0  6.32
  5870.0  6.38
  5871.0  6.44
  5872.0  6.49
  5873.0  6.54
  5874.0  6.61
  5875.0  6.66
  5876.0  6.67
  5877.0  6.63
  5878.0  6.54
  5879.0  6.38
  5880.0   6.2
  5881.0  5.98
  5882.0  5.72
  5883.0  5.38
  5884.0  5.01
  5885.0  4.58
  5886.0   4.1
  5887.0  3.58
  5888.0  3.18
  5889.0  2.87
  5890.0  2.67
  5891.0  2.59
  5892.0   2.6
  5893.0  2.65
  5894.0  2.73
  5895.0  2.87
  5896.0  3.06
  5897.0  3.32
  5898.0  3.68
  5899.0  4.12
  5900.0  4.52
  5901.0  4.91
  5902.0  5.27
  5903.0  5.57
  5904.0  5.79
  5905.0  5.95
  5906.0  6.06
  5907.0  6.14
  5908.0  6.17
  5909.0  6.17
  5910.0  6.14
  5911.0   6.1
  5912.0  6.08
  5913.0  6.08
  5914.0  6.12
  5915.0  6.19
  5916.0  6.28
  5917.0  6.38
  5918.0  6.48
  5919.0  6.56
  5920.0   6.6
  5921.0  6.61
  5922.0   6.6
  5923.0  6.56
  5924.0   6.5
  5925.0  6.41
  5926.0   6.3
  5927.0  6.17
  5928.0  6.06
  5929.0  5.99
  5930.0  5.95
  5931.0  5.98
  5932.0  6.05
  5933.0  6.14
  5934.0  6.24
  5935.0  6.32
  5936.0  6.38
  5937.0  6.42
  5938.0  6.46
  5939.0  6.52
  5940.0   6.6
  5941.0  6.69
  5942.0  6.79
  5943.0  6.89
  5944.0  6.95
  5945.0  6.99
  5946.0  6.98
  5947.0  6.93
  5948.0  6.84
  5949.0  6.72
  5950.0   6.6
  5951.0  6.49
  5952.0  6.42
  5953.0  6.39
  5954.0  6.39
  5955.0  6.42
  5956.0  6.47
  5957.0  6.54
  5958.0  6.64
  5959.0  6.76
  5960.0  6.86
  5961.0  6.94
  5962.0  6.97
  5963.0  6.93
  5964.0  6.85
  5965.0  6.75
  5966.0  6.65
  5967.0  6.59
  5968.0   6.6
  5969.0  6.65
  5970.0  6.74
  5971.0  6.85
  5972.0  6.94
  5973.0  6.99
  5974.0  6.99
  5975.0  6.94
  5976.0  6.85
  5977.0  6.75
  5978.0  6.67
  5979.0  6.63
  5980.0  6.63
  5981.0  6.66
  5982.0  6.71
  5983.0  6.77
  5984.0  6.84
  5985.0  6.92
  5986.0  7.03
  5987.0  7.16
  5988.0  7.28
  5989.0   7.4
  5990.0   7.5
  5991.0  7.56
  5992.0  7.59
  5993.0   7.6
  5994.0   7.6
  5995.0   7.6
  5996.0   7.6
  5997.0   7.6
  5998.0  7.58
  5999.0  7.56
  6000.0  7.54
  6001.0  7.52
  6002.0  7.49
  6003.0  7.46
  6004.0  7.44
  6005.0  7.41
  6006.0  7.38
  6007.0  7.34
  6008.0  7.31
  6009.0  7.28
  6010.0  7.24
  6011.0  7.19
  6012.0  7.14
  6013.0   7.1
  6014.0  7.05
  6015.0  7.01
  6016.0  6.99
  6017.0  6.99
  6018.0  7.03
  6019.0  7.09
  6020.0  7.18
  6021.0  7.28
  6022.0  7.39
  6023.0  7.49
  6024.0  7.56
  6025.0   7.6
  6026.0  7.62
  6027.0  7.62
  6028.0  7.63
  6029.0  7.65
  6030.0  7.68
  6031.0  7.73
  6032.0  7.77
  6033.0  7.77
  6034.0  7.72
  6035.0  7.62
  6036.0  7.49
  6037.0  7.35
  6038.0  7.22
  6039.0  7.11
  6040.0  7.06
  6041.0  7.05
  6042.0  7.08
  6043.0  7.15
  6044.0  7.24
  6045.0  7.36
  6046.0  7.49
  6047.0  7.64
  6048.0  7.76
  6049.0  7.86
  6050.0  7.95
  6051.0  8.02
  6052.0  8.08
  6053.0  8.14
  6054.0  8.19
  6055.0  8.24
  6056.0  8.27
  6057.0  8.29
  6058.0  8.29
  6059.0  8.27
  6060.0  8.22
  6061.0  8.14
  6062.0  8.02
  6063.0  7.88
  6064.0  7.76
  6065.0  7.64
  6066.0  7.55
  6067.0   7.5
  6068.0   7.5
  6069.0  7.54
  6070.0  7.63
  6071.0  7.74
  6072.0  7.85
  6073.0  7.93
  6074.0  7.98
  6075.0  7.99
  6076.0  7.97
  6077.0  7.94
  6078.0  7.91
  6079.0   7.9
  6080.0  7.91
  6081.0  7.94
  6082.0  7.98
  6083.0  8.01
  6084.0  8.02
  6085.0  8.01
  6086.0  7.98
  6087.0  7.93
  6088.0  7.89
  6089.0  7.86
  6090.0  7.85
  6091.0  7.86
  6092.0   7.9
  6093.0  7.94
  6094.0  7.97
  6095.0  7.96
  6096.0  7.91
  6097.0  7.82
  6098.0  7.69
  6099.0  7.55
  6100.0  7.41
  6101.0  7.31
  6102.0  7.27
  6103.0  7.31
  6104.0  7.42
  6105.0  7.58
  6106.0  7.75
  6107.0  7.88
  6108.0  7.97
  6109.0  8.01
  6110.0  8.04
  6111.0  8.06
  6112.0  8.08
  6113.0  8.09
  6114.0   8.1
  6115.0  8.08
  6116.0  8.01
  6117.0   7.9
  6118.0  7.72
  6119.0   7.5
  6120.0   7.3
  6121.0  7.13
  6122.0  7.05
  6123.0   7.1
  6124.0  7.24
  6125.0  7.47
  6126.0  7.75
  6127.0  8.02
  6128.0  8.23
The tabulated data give 0.09 mag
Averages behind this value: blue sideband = 6.43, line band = 6.75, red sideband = 7.6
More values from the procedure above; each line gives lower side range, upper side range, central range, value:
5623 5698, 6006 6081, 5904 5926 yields 0.15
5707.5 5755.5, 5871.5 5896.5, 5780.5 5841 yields -0.19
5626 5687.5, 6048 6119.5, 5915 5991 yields 0.12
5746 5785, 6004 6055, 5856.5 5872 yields 0.13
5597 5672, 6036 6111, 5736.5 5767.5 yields -0.12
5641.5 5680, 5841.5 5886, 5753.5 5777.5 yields -0.13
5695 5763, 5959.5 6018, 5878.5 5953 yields 0.25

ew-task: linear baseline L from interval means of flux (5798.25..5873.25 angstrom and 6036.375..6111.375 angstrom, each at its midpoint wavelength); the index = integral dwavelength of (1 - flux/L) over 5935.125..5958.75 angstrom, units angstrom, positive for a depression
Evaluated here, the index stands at 2.3 angstrom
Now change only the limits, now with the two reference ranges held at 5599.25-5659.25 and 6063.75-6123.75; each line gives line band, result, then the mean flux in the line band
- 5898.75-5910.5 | 2.5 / 5.6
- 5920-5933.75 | 1.8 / 6.27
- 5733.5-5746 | -1.6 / 7.39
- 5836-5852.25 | -0.8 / 7.28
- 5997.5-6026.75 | 0.7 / 7.32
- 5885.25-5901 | 8.4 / 3.31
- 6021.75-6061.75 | -0.6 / 7.7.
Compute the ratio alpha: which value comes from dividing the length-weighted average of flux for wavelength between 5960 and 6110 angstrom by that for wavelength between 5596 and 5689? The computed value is 1.2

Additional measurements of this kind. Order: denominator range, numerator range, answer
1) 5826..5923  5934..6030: 1.17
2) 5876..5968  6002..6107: 1.31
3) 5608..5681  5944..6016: 1.12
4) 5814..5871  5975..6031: 1.05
